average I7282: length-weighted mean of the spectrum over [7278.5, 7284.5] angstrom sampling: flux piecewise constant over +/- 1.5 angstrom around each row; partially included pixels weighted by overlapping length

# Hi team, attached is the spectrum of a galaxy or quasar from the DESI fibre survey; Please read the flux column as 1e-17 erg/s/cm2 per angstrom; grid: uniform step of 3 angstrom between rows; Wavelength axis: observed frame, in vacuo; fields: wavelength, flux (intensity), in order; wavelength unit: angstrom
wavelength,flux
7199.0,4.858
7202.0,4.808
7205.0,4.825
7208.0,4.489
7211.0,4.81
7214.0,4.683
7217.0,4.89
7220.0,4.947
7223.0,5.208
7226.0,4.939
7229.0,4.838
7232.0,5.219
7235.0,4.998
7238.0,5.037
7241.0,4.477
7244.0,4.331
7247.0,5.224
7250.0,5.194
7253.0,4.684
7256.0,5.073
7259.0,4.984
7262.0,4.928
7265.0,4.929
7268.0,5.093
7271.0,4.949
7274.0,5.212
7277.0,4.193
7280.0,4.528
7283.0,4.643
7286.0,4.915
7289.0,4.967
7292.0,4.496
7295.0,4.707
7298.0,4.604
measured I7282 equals 4.59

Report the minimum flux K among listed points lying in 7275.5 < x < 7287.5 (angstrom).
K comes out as 4.193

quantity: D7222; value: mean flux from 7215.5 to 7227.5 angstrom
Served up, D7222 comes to 5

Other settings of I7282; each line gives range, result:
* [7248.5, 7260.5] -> 4.98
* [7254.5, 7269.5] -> 5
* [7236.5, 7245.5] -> 4.62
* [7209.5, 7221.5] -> 4.83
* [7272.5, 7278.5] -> 4.7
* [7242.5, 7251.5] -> 4.92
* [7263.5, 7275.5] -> 5.05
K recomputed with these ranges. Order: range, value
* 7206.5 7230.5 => 4.489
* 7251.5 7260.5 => 4.684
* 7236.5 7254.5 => 4.331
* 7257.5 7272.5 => 4.928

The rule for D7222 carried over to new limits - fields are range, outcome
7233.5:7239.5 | 5.02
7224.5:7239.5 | 5.01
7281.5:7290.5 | 4.84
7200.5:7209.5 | 4.71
